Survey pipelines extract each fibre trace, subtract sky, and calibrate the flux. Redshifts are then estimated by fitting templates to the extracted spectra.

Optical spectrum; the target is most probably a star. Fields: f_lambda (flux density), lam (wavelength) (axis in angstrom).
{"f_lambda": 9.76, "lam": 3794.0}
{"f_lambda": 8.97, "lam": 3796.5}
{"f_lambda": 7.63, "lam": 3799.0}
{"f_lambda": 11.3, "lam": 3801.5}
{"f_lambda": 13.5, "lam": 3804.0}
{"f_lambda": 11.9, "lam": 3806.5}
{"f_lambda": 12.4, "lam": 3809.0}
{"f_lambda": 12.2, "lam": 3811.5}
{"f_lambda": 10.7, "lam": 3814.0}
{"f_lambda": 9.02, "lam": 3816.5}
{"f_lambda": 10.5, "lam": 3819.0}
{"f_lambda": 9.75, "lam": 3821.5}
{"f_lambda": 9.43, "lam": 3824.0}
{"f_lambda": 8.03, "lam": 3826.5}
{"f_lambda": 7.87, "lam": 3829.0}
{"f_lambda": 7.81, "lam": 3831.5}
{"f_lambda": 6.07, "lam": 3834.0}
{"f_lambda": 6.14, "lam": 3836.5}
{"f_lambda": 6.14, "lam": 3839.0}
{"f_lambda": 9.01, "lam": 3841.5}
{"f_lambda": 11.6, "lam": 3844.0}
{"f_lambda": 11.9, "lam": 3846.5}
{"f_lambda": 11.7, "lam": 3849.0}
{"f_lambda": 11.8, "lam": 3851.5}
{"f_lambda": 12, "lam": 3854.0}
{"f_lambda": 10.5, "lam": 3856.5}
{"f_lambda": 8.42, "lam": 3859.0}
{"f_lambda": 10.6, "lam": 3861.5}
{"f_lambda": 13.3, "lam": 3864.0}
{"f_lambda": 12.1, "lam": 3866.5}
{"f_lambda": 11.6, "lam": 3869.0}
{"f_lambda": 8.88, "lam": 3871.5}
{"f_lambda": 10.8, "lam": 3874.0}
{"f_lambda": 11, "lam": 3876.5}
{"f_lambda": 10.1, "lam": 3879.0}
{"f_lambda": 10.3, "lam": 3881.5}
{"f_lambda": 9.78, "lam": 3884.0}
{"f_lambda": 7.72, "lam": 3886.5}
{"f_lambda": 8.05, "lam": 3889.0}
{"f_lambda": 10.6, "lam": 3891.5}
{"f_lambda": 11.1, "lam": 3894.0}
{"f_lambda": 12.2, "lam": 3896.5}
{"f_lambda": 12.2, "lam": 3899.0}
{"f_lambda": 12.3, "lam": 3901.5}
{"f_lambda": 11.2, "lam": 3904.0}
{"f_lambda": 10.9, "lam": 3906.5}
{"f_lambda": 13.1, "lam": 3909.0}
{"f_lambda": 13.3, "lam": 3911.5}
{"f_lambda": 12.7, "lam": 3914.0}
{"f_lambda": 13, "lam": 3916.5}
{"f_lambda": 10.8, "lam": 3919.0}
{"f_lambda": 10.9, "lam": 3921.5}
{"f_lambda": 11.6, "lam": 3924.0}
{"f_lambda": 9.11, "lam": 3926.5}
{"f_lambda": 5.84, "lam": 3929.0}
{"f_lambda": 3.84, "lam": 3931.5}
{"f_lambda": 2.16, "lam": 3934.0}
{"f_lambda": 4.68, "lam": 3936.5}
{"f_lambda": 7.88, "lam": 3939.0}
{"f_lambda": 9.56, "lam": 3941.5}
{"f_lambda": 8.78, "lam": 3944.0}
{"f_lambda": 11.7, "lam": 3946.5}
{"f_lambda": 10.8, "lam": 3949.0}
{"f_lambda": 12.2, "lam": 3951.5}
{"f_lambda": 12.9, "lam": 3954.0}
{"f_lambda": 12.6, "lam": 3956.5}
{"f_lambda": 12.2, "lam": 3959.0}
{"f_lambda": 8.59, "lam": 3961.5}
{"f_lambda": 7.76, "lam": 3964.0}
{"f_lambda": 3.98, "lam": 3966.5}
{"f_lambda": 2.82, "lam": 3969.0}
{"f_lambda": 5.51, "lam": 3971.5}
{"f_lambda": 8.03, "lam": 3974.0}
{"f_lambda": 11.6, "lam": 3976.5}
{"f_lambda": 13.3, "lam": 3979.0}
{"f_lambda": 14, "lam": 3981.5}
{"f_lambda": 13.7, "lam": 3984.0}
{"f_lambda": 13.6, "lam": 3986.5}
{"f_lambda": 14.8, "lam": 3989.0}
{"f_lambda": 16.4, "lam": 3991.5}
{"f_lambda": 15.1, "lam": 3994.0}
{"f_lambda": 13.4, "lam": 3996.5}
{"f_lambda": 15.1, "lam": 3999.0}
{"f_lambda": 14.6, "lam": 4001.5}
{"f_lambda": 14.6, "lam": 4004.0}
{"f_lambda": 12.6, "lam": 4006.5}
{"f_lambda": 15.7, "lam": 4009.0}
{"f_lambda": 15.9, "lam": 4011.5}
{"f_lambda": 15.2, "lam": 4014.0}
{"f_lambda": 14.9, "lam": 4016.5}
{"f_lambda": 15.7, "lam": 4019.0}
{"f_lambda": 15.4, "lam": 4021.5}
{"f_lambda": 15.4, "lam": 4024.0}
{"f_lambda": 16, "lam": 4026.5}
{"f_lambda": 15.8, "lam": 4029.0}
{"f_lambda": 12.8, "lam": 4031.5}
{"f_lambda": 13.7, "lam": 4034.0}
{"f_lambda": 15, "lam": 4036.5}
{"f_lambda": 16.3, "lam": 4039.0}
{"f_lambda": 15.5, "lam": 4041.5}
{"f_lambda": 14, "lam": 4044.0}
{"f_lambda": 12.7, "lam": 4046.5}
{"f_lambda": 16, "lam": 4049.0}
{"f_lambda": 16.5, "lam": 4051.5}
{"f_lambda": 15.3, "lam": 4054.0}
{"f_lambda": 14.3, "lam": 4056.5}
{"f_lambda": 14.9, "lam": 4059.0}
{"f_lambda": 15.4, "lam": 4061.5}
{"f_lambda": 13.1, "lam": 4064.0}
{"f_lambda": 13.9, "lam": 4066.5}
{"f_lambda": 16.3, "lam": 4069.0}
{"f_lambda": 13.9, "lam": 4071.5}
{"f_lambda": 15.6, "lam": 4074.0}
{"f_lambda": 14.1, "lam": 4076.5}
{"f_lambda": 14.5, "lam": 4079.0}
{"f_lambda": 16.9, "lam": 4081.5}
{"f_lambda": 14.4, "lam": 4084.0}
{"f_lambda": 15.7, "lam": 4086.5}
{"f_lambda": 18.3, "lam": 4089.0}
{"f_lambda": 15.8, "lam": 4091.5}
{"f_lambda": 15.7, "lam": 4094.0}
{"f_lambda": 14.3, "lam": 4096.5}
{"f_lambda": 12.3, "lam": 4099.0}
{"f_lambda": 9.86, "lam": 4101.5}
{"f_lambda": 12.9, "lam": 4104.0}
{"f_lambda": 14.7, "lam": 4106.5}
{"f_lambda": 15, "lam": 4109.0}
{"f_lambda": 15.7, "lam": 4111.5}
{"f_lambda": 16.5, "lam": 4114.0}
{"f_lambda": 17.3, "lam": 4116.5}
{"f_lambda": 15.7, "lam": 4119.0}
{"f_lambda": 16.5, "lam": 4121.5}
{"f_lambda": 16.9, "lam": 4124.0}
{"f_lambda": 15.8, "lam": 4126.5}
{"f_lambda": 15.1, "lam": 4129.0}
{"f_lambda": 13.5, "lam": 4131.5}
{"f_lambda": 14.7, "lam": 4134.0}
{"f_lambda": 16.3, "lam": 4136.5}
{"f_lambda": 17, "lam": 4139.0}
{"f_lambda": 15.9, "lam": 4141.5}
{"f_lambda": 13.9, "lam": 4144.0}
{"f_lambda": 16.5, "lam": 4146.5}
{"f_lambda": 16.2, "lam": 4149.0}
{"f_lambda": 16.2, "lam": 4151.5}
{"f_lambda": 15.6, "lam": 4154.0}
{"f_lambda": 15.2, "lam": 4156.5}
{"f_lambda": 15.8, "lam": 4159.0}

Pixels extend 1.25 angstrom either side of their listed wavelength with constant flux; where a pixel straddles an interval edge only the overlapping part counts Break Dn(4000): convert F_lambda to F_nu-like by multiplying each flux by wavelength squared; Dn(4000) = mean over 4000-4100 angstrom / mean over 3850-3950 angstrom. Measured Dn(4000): 1.59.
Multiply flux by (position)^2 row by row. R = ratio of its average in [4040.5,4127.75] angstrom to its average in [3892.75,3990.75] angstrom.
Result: 1.6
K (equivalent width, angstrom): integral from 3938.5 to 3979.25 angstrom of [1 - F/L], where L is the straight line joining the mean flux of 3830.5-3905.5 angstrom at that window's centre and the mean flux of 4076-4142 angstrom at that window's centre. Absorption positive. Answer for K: 9.2 angstrom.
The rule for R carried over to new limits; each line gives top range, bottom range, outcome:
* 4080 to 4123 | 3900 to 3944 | 1.73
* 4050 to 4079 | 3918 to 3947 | 1.99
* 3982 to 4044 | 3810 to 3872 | 1.64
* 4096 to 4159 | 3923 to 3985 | 1.84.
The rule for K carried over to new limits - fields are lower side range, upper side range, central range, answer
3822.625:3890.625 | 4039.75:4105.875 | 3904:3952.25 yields 7.21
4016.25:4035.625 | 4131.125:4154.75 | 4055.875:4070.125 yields 0.50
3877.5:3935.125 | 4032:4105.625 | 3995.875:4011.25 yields -1.90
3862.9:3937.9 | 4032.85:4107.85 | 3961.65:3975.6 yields 6.97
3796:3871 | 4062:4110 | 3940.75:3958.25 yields 1.29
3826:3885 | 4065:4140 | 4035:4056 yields -1.75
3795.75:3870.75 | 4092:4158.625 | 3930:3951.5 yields 7.78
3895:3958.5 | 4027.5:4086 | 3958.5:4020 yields 1.15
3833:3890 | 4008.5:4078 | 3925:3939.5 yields 7.72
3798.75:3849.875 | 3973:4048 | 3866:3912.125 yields 2.15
